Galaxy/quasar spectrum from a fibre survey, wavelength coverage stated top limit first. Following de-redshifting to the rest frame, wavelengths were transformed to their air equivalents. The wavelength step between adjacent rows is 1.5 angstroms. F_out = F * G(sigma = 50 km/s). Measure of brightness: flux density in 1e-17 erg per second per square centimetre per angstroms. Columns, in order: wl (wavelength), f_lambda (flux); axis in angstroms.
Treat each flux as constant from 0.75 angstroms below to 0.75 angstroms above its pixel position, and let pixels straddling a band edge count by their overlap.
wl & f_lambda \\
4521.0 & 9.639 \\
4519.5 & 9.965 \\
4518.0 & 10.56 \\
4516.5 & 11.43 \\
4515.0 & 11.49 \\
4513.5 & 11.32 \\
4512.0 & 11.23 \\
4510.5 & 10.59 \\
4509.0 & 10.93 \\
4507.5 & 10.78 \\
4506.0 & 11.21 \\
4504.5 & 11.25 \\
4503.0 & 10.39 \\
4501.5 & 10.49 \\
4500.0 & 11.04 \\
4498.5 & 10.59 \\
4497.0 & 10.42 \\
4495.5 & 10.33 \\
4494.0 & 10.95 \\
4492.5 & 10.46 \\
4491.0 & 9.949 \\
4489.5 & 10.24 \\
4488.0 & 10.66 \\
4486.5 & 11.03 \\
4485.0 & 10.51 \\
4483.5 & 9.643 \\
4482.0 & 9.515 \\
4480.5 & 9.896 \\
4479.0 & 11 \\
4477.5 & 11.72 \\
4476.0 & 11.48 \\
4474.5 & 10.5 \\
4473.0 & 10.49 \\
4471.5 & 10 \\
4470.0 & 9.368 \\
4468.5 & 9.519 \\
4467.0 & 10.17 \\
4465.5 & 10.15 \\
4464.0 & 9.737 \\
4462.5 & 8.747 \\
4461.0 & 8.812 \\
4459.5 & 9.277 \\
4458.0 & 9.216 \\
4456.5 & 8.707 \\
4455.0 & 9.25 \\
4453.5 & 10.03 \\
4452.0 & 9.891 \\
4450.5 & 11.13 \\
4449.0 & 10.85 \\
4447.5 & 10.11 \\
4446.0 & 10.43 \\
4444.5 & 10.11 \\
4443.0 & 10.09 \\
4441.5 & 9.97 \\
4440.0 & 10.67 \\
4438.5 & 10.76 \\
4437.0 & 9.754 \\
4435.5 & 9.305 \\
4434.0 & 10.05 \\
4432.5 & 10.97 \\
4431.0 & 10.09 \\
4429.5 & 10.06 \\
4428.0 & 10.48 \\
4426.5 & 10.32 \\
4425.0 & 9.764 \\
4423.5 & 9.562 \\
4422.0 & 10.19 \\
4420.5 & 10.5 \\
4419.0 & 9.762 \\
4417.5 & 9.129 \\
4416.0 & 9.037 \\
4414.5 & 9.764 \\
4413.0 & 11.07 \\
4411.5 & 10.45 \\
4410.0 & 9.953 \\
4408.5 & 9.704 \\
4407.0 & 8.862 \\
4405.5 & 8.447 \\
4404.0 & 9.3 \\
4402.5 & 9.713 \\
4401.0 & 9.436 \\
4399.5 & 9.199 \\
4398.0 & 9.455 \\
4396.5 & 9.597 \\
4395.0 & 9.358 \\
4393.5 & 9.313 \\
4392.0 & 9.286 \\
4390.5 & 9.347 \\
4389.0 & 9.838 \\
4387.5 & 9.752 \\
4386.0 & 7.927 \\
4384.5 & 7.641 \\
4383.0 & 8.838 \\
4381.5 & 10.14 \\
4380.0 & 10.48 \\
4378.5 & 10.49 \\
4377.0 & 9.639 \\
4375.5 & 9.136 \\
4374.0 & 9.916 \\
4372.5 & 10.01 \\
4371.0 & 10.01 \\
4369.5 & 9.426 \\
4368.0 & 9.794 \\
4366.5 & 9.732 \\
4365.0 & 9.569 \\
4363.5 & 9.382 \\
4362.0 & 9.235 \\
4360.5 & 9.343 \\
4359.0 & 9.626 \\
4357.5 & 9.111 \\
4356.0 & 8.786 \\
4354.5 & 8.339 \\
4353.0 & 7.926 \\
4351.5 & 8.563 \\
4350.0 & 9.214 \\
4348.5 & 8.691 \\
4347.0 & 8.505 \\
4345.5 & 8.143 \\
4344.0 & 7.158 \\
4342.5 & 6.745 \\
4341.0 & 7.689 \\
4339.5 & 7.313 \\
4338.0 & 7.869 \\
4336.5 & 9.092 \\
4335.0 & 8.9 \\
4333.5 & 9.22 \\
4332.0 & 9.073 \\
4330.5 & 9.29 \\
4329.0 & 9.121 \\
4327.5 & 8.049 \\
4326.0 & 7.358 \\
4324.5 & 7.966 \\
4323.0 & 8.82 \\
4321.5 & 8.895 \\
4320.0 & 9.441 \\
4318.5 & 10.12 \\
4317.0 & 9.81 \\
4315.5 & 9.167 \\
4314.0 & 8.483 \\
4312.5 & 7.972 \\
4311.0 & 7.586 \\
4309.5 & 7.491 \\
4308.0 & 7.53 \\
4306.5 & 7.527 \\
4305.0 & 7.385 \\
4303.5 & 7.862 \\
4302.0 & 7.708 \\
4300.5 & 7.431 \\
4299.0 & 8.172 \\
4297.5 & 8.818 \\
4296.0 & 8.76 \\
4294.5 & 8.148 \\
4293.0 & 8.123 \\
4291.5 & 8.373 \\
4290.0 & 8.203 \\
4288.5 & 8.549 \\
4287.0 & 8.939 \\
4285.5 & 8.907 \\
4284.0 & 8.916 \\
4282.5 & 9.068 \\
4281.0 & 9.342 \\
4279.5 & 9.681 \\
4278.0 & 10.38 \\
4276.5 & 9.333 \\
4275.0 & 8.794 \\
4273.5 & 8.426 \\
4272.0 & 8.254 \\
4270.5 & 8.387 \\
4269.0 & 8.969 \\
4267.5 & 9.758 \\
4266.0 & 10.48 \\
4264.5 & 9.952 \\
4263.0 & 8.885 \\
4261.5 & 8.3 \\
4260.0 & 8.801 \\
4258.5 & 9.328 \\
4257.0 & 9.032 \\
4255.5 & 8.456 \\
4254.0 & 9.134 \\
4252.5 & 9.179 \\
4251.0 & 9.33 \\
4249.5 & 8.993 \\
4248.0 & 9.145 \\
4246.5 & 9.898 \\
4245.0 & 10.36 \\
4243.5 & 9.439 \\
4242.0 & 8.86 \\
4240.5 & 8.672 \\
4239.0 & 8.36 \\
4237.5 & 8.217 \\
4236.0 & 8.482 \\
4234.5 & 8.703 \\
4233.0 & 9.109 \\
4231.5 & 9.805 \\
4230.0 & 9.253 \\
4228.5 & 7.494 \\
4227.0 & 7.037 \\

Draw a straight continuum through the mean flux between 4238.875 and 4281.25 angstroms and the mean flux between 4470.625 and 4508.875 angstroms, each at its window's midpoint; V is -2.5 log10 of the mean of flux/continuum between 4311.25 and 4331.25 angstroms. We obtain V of 0.09 mag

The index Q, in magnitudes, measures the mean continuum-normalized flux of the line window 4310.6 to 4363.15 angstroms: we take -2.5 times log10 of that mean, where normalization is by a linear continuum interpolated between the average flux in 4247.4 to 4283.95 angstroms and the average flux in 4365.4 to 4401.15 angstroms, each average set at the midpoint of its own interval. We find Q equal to 0.09 mag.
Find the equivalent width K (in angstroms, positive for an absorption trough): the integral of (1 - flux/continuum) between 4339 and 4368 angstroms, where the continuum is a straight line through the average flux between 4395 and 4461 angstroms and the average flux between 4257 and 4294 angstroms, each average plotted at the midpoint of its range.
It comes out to 2.5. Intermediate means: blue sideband 9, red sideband 9.85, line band 8.62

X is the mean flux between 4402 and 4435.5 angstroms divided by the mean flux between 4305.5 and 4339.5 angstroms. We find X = 1.15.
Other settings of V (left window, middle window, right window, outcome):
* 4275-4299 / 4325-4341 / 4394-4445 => 0.09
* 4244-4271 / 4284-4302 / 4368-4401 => 0.11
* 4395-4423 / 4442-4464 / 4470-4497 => 0.04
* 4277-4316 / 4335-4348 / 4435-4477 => 0.12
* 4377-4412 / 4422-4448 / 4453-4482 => -0.05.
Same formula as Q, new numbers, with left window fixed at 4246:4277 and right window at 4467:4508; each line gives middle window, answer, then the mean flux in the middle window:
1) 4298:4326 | 0.138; 8.28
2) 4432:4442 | -0.003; 10.2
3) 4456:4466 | 0.122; 9.23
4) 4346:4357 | 0.127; 8.58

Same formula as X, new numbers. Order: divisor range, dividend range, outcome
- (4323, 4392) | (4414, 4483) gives 1.12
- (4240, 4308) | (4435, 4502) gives 1.15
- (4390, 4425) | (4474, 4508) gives 1.11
